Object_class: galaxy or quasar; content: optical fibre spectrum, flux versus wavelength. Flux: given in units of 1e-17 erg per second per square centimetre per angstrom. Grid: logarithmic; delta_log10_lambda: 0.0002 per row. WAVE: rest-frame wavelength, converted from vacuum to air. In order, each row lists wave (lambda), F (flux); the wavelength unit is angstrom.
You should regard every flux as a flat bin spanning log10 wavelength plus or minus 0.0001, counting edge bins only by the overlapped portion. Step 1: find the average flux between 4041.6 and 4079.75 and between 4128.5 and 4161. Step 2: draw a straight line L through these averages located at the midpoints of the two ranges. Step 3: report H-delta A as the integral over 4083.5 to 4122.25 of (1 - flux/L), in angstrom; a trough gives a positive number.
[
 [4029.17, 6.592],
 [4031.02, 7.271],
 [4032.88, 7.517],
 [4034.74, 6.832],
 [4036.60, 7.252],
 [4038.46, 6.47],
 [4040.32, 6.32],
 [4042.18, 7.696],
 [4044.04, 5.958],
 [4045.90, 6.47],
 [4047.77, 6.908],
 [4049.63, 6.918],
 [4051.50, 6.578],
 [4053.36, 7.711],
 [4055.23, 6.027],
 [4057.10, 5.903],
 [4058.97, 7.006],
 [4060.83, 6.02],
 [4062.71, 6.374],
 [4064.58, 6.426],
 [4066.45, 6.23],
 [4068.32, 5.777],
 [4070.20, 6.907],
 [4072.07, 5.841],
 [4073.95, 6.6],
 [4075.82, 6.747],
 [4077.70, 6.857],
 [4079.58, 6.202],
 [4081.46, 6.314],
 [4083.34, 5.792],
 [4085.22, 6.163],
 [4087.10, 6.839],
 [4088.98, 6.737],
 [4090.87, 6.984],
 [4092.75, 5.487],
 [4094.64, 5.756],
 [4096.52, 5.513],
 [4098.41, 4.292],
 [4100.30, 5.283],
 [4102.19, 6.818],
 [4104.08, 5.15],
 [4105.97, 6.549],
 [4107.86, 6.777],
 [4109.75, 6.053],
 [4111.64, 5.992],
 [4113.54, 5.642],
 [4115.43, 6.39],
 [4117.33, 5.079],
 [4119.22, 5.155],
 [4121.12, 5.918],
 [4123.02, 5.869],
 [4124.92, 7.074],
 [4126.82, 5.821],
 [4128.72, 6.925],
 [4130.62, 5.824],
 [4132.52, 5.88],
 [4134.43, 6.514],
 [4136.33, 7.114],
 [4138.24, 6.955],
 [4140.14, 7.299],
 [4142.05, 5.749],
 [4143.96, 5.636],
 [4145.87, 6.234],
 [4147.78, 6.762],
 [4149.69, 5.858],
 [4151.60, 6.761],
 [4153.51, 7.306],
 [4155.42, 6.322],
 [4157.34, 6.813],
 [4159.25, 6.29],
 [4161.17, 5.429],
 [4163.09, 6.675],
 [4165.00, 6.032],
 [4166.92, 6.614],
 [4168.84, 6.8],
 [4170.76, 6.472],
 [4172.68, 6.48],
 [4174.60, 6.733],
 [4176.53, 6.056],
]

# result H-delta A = 3.36 angstrom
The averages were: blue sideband 6.53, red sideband 6.45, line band 5.93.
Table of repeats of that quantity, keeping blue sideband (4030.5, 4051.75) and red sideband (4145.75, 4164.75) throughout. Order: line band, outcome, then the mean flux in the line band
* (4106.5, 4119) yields 1.20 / 5.96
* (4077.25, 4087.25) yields 0.60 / 6.3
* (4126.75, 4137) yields 0.24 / 6.37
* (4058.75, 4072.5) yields 0.93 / 6.31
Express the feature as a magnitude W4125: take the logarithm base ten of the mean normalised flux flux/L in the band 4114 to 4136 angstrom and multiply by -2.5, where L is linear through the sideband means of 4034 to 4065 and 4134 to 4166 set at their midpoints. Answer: 0.08 mag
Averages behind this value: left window 6.64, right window 6.46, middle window 6.06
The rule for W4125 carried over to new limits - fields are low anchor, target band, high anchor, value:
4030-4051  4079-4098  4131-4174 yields 0.095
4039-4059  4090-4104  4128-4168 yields 0.153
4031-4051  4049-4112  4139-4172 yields 0.075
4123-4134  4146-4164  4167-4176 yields 0.002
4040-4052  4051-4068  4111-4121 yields 0.011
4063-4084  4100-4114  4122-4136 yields 0.042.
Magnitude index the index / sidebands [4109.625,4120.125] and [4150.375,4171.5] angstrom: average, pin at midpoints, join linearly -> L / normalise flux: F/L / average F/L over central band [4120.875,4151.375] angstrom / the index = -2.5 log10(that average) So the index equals -0.05 mag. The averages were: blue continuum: 5.7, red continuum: 6.49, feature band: 6.36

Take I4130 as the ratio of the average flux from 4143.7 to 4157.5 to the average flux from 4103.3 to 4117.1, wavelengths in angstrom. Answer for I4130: 1.1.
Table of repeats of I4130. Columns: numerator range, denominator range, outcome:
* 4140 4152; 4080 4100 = 1.05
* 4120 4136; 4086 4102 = 1.06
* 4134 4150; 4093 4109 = 1.13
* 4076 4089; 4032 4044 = 0.92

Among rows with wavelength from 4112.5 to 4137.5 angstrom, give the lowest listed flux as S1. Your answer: 5.079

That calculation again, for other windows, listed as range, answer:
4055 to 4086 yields 5.777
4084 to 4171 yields 4.292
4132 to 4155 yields 5.636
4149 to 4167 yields 5.429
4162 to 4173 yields 6.032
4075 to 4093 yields 5.487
